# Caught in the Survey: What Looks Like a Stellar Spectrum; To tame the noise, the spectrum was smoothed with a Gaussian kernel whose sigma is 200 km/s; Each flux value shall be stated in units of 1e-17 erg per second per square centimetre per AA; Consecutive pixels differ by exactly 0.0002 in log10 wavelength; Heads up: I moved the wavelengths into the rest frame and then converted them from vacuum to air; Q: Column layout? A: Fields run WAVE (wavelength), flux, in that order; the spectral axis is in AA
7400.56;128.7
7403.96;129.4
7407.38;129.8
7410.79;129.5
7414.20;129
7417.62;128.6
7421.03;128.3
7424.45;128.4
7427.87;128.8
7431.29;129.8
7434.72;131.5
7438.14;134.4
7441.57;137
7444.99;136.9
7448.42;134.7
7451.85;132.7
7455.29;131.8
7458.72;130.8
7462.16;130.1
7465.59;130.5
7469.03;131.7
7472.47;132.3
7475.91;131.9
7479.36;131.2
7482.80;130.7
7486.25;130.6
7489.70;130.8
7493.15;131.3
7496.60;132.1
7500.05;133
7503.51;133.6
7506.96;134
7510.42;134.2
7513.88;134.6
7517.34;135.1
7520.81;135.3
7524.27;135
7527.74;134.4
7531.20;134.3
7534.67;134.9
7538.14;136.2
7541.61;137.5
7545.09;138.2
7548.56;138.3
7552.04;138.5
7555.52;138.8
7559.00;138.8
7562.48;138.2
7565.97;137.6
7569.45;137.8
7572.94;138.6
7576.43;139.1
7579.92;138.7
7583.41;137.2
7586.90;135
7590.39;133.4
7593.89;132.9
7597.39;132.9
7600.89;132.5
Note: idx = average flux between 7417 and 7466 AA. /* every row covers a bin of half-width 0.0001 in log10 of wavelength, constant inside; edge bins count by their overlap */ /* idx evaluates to 132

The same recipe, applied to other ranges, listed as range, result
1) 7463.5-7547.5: 134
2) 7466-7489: 131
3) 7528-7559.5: 137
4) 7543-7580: 138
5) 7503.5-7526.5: 135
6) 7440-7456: 135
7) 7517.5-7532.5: 135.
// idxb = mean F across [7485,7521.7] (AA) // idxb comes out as 133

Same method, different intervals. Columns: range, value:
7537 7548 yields 137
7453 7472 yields 131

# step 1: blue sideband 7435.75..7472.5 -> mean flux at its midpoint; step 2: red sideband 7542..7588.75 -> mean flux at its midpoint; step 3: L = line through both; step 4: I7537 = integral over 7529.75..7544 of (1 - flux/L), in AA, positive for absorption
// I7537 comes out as 0.1 AA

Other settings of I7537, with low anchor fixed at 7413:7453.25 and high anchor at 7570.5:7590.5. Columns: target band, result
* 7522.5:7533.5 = 0.1 AA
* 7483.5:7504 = 0.4 AA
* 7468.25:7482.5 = 0.2 AA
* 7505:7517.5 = 0.0 AA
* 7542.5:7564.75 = -0.3 AA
